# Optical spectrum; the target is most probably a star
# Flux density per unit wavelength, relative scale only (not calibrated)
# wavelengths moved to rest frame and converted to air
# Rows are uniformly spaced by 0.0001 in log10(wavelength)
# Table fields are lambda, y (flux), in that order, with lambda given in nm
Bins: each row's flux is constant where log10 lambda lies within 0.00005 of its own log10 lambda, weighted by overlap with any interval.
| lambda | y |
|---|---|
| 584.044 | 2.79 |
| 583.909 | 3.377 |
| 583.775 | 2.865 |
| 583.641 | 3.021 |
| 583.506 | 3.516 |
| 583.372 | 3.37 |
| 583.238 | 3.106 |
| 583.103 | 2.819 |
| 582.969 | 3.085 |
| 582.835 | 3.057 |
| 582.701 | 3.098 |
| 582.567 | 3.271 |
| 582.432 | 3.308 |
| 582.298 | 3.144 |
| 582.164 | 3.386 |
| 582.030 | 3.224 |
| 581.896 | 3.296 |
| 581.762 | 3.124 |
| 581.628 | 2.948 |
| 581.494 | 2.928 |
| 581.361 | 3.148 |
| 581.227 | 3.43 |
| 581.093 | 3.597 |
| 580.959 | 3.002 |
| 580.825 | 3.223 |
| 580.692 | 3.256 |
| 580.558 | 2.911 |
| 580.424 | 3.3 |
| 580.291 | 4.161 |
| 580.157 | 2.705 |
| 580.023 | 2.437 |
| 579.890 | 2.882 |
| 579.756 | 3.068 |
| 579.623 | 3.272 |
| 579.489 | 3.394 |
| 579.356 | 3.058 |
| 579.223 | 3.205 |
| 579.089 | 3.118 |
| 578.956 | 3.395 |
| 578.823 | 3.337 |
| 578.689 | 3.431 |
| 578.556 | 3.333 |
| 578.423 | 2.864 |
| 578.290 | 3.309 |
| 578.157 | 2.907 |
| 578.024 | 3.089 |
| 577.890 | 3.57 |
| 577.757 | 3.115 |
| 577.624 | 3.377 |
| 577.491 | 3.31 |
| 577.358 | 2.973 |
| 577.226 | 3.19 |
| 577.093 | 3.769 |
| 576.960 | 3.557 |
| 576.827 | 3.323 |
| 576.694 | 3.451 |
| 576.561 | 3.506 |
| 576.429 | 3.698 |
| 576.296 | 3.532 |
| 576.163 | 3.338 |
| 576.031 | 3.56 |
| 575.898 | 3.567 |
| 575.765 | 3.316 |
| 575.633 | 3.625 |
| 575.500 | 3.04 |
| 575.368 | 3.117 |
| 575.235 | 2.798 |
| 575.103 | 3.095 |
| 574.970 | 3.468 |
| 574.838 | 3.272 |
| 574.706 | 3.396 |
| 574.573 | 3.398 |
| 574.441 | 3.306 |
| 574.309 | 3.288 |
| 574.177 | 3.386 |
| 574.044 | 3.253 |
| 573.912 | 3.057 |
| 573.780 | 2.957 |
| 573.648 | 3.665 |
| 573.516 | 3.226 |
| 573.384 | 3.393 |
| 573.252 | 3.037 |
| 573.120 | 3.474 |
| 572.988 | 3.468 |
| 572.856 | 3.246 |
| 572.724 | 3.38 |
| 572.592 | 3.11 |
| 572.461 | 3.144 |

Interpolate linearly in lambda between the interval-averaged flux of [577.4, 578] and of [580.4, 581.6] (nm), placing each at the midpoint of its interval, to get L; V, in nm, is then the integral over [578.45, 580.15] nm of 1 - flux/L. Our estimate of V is 0.06 nm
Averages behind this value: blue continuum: 3.3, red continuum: 3.19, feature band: 3.14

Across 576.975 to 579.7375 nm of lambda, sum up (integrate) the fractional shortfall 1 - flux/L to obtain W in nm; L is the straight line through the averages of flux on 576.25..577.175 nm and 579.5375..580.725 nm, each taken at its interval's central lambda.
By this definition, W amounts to 0.06 nm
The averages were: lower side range 3.54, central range 3.25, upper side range 3.11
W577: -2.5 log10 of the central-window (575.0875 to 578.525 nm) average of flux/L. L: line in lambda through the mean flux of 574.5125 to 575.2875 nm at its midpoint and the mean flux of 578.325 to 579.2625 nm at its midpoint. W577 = -0.02 mag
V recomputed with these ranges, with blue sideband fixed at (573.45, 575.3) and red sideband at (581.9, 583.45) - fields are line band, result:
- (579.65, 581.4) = 0.02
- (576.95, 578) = -0.04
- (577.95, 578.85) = 0.01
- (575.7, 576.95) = -0.09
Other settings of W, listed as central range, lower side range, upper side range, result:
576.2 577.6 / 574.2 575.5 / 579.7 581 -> -0.108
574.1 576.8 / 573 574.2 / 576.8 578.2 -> -0.060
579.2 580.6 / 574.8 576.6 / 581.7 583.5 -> 0.053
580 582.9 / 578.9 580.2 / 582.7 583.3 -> -0.145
